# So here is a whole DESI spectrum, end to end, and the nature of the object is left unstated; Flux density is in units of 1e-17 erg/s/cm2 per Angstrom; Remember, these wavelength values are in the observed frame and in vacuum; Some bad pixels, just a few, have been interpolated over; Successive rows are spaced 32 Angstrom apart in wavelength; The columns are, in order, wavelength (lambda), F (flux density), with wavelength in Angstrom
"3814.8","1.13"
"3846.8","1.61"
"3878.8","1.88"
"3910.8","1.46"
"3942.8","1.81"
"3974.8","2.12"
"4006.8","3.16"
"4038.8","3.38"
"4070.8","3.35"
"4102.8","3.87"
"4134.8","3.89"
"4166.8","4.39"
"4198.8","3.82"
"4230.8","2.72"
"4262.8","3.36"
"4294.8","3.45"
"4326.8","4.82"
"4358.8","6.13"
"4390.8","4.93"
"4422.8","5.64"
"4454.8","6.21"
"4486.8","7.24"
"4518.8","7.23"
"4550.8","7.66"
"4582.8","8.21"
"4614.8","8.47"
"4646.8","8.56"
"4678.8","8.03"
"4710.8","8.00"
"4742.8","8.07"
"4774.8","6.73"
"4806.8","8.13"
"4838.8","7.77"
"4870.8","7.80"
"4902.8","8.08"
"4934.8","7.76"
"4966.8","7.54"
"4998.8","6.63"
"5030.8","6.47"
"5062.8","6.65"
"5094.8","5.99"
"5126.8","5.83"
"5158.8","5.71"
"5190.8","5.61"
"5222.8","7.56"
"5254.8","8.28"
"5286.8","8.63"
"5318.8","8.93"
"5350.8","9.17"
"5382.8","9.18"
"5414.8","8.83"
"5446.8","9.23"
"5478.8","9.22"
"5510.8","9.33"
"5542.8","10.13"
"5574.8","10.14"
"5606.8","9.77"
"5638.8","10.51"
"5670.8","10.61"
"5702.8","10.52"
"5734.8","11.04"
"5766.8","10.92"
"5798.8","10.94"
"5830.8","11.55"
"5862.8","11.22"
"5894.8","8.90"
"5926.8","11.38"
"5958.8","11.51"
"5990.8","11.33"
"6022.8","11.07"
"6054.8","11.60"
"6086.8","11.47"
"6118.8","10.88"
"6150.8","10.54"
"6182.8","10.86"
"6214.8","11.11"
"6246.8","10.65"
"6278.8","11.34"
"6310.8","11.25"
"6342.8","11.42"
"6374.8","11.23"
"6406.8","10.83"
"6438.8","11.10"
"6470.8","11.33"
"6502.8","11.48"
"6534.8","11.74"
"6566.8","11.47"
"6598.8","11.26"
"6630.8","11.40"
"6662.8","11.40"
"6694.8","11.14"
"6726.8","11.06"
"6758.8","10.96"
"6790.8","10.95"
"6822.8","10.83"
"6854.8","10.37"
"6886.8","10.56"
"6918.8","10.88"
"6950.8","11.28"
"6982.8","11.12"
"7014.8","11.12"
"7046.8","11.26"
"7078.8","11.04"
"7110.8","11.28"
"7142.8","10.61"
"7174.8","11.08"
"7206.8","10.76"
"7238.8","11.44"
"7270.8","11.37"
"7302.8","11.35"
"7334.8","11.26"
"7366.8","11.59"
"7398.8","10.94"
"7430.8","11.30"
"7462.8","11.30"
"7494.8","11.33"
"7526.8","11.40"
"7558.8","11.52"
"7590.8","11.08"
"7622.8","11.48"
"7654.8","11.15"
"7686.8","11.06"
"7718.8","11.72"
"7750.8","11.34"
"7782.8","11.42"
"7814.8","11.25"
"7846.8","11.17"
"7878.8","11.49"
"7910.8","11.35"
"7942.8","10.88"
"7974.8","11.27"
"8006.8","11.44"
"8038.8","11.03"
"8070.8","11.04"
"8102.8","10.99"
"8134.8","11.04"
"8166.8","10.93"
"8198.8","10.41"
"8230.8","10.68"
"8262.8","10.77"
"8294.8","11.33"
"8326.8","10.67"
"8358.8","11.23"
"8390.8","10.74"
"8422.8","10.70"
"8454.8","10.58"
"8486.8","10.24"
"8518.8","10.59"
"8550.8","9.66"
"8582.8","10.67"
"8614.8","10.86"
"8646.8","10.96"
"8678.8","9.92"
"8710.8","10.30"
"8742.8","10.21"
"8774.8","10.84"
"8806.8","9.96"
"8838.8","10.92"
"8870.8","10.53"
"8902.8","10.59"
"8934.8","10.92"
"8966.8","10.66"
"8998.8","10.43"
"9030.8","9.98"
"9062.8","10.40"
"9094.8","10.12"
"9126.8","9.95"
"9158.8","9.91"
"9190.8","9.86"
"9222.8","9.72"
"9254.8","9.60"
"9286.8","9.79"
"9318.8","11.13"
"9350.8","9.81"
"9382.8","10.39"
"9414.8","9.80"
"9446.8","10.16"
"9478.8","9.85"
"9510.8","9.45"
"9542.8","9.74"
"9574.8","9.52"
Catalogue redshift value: 0.000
